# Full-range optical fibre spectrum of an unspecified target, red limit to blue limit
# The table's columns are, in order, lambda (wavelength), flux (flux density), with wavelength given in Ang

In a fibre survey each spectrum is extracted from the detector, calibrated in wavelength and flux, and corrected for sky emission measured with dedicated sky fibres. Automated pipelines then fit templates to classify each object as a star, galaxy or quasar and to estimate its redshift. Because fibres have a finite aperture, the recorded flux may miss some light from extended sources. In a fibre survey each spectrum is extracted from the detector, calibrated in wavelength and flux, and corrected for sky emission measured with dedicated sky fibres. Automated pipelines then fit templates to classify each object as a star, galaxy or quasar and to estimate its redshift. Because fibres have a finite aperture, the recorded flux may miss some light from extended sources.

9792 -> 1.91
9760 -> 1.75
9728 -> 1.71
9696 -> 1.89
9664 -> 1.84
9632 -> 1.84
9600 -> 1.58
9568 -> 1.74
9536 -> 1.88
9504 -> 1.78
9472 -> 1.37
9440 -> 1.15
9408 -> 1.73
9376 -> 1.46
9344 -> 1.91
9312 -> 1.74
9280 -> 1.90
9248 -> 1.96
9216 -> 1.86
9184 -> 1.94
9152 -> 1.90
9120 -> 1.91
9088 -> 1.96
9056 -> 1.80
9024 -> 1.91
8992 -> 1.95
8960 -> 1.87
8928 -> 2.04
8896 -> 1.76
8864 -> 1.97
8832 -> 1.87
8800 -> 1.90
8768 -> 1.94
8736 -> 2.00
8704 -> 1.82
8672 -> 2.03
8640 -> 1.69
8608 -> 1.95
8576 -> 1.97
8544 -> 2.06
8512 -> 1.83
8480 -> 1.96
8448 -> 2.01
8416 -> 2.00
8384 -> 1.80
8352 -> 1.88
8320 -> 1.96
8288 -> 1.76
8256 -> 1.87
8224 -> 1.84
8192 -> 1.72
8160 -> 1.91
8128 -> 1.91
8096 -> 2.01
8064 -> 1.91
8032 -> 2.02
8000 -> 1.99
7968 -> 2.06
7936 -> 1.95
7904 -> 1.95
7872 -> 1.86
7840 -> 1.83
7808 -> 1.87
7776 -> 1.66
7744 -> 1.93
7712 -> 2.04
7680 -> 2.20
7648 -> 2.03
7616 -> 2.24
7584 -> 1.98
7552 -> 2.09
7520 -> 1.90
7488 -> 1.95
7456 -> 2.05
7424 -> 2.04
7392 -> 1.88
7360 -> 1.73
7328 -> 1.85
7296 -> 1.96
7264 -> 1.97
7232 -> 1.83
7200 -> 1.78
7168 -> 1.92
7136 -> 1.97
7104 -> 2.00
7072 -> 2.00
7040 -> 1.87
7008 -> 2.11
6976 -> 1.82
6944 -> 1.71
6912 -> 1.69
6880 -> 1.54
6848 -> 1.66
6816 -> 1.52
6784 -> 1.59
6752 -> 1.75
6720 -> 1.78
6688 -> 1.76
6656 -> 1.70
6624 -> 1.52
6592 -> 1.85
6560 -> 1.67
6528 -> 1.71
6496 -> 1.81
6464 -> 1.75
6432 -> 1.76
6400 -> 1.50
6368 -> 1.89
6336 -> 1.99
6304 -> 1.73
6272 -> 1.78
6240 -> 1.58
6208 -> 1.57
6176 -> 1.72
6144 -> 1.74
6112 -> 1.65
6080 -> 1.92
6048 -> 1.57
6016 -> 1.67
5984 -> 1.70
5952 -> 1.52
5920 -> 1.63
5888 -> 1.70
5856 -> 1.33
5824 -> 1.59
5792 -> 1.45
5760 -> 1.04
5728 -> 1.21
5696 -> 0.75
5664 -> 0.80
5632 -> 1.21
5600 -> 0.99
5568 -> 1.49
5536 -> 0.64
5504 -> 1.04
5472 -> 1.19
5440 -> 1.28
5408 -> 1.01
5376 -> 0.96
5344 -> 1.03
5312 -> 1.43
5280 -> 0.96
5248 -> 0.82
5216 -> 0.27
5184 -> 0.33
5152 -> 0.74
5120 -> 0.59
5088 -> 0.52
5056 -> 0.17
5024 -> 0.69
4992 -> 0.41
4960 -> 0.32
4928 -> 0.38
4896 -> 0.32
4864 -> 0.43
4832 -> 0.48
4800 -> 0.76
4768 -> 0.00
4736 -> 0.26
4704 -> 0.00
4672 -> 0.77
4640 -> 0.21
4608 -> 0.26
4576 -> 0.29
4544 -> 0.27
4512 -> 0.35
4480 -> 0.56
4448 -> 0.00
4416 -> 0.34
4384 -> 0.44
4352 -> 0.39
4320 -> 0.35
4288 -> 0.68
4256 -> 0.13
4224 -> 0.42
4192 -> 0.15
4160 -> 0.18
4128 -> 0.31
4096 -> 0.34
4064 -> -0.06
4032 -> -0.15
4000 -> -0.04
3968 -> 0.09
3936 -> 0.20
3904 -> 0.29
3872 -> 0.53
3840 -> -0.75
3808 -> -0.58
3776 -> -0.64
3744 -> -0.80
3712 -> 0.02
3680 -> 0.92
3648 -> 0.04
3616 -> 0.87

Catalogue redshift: 0.318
